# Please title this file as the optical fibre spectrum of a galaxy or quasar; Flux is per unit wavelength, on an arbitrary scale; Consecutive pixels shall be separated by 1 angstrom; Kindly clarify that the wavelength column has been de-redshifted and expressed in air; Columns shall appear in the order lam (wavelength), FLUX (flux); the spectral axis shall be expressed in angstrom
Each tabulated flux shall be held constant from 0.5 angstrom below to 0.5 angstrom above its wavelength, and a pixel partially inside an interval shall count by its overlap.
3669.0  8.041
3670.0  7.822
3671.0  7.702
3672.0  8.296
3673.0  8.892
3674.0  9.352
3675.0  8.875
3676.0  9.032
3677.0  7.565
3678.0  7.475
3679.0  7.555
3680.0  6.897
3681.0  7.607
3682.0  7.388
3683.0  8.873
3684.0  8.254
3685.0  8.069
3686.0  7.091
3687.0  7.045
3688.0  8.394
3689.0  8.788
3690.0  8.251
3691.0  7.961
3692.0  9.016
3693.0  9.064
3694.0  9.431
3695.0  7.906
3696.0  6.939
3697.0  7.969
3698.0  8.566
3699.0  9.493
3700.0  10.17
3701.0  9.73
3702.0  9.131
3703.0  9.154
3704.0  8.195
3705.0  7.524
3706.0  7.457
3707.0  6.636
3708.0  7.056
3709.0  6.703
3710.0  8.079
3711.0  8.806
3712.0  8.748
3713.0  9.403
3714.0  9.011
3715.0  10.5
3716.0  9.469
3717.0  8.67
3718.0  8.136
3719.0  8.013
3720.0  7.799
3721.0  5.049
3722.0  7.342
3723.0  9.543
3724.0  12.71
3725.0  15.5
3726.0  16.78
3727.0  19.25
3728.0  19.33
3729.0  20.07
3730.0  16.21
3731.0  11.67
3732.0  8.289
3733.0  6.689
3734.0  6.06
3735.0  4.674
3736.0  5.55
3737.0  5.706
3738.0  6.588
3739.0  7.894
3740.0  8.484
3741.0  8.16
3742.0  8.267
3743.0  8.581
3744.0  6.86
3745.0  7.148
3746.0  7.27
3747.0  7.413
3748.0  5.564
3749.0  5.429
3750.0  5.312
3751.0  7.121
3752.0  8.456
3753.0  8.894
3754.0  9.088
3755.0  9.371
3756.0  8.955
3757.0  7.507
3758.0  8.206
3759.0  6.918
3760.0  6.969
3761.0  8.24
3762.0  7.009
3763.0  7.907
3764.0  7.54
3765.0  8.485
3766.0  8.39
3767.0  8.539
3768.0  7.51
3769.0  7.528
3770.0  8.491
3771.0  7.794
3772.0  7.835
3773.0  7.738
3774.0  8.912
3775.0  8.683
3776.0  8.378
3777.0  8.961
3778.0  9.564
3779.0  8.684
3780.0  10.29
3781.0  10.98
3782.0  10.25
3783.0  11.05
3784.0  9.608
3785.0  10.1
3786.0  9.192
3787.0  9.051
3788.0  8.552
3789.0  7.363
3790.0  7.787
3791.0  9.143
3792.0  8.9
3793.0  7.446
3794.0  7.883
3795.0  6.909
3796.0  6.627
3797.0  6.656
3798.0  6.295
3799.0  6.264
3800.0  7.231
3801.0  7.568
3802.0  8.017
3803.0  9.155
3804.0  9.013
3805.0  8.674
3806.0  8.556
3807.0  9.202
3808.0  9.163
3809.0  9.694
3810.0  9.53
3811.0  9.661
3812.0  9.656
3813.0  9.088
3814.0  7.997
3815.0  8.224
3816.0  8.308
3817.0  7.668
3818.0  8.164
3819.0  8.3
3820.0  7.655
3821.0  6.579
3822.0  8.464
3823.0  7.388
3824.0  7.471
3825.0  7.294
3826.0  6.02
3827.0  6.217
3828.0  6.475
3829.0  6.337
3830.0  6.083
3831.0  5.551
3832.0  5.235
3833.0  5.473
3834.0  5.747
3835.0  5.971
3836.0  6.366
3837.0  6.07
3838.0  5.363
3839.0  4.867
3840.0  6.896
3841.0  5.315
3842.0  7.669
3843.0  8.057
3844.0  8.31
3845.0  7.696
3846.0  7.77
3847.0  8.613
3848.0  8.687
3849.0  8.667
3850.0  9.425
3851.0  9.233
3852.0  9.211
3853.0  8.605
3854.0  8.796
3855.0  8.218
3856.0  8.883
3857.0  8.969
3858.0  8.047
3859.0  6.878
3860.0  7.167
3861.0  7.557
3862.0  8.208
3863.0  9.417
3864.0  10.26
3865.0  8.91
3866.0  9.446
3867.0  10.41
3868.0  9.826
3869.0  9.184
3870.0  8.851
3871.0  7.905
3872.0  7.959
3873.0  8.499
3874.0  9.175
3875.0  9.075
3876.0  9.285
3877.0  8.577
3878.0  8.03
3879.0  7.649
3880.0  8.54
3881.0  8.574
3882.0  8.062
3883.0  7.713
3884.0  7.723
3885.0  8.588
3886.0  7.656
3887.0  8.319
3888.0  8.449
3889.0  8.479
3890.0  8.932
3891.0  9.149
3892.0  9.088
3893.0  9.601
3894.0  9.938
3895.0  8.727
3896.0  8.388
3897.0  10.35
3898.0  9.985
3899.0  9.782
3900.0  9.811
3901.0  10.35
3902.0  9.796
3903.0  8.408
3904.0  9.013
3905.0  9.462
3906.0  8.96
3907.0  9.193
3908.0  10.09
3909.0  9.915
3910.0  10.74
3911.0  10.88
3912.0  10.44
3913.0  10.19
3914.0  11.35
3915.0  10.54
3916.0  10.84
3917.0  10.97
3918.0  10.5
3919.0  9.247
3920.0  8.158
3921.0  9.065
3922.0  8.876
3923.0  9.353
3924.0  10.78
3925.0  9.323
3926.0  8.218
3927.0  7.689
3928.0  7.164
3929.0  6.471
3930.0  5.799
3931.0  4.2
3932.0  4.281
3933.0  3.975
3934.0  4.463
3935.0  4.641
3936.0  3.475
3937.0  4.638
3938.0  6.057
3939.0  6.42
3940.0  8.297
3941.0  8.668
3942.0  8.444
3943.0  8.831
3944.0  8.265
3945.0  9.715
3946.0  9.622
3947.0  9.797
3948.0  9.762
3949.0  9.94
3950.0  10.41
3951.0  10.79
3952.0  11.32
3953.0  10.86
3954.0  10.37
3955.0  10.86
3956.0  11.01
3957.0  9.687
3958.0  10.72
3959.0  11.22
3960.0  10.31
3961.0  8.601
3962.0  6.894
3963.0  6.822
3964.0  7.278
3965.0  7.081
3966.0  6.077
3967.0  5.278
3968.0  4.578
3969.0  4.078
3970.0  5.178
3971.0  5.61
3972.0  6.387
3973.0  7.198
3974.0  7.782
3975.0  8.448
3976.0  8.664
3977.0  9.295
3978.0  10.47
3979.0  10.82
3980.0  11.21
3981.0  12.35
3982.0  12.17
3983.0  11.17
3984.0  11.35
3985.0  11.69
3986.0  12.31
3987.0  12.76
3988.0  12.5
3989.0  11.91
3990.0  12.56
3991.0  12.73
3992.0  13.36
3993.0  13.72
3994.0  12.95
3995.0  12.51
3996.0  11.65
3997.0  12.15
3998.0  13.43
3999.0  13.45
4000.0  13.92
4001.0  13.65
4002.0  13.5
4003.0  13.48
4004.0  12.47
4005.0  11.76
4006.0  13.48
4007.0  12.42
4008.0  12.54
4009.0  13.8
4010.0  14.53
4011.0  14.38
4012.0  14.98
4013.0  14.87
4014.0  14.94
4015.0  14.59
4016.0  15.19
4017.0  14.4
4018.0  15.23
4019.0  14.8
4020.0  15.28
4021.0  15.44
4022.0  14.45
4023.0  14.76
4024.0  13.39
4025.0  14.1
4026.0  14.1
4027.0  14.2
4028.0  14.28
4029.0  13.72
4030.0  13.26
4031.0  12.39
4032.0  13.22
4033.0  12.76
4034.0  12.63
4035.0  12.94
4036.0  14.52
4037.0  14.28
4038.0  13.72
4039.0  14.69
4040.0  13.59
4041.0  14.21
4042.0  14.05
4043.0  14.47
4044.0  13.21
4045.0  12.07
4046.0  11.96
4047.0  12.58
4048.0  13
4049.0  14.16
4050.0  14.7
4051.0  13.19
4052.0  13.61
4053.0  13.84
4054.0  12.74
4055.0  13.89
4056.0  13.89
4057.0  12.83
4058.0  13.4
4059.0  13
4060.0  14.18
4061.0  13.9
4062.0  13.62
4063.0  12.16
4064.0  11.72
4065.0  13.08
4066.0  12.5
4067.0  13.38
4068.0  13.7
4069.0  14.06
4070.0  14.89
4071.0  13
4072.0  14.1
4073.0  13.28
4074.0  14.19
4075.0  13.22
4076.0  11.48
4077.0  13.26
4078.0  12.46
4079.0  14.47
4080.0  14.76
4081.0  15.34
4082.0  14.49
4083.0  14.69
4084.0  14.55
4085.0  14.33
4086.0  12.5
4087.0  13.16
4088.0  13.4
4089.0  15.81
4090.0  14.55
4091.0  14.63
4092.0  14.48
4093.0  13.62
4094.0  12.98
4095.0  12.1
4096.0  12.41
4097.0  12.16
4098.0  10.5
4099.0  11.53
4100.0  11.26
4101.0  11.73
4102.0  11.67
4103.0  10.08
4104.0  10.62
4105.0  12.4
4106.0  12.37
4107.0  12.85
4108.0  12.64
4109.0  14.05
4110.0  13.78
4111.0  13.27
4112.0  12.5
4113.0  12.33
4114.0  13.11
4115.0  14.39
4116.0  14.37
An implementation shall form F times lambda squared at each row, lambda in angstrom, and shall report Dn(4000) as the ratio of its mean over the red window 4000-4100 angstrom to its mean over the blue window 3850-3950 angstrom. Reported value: 1.7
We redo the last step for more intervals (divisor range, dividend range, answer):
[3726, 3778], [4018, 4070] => 1.83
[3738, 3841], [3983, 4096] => 1.97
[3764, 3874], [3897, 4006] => 1.26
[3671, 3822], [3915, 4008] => 1.24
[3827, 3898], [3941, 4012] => 1.38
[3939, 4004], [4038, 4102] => 1.39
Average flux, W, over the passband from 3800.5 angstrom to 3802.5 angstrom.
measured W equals 7.79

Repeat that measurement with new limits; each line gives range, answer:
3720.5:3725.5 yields 10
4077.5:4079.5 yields 13.5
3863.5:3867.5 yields 9.76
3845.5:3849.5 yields 8.43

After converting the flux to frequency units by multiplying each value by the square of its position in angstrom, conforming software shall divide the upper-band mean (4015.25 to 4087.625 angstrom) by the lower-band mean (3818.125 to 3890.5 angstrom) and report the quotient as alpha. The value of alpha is 1.93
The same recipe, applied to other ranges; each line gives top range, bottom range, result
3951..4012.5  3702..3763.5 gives 1.39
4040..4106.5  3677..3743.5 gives 1.77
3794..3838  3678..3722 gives 0.97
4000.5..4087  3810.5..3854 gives 2.06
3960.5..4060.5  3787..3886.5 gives 1.69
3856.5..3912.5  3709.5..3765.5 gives 1.09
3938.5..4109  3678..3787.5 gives 1.63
